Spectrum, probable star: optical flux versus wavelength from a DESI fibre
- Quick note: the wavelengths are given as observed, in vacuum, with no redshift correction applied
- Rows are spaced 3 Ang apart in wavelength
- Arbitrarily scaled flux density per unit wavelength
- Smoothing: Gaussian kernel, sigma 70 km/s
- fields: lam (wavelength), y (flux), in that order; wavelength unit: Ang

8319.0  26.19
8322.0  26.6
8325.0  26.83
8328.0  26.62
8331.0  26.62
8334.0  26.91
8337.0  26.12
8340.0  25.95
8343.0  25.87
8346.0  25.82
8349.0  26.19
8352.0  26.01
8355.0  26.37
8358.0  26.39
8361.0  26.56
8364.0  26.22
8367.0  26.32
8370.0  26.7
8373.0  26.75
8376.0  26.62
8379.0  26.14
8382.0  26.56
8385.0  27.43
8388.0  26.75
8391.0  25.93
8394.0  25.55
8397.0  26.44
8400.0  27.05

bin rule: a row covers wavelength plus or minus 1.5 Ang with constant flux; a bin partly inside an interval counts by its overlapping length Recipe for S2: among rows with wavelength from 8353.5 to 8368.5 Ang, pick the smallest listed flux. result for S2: 26.22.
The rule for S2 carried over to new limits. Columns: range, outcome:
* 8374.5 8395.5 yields 25.55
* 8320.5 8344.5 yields 25.87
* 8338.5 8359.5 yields 25.82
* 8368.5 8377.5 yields 26.62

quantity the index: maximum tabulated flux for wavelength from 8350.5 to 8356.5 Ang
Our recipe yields 26.37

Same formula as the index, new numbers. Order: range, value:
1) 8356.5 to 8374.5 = 26.75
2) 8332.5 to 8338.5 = 26.91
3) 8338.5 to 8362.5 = 26.56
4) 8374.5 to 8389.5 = 27.43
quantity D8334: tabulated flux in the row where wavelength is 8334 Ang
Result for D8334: 26.91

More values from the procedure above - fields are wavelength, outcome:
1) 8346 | 25.82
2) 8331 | 26.62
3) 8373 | 26.75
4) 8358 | 26.39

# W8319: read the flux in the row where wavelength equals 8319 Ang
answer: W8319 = 26.19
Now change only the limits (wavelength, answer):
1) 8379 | 26.14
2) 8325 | 26.83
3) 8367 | 26.32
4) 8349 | 26.19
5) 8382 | 26.56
